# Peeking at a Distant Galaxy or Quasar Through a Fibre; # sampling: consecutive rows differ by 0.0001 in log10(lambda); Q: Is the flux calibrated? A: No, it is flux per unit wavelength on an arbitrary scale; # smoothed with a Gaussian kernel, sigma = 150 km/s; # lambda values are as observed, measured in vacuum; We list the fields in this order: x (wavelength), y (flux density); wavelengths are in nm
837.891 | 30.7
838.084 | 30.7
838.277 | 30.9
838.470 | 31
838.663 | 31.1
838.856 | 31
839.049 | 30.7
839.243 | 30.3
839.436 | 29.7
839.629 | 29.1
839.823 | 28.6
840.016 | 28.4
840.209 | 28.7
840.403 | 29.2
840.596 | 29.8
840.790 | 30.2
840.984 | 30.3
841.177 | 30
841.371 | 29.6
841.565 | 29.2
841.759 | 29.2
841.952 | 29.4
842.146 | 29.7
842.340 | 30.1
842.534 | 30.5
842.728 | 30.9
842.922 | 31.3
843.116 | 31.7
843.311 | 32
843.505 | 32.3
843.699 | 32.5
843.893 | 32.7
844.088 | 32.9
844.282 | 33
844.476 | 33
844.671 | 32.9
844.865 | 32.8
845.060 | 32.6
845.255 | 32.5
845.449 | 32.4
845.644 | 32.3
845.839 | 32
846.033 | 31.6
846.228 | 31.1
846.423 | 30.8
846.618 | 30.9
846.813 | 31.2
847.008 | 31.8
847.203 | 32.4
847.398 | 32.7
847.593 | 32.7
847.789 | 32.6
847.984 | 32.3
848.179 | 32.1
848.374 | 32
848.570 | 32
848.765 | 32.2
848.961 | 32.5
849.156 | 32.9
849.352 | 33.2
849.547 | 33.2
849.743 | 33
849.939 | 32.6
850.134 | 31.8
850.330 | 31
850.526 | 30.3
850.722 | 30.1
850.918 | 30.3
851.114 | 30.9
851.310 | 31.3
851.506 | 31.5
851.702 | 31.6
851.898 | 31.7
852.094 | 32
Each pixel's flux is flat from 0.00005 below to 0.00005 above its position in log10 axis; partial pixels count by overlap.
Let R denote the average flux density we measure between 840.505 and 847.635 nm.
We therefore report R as 31.4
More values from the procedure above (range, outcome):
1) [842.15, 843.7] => 31.2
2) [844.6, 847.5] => 32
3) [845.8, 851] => 31.9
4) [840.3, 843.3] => 30.1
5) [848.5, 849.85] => 32.7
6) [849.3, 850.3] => 32.6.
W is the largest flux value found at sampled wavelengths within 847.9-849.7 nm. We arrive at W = 33.2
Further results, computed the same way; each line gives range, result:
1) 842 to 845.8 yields 33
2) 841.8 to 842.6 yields 30.5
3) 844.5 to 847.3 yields 32.9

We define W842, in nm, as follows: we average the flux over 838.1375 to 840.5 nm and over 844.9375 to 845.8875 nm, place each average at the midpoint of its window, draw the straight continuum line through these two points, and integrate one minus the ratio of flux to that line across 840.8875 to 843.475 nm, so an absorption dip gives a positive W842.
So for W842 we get 0.06 nm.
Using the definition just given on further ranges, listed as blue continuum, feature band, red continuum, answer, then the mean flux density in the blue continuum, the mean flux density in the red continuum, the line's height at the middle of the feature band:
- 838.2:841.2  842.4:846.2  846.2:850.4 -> -0.13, 29.9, 32.2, 31.1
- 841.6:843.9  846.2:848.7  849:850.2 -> 0.02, 30.9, 32.8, 32.2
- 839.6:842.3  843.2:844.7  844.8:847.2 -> -0.09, 29.4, 31.8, 30.9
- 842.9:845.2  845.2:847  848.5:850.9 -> 0.04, 32.5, 32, 32.3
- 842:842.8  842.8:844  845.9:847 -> -0.06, 30.2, 31.2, 30.5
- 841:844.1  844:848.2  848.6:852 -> -0.13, 30.8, 31.8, 31.3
